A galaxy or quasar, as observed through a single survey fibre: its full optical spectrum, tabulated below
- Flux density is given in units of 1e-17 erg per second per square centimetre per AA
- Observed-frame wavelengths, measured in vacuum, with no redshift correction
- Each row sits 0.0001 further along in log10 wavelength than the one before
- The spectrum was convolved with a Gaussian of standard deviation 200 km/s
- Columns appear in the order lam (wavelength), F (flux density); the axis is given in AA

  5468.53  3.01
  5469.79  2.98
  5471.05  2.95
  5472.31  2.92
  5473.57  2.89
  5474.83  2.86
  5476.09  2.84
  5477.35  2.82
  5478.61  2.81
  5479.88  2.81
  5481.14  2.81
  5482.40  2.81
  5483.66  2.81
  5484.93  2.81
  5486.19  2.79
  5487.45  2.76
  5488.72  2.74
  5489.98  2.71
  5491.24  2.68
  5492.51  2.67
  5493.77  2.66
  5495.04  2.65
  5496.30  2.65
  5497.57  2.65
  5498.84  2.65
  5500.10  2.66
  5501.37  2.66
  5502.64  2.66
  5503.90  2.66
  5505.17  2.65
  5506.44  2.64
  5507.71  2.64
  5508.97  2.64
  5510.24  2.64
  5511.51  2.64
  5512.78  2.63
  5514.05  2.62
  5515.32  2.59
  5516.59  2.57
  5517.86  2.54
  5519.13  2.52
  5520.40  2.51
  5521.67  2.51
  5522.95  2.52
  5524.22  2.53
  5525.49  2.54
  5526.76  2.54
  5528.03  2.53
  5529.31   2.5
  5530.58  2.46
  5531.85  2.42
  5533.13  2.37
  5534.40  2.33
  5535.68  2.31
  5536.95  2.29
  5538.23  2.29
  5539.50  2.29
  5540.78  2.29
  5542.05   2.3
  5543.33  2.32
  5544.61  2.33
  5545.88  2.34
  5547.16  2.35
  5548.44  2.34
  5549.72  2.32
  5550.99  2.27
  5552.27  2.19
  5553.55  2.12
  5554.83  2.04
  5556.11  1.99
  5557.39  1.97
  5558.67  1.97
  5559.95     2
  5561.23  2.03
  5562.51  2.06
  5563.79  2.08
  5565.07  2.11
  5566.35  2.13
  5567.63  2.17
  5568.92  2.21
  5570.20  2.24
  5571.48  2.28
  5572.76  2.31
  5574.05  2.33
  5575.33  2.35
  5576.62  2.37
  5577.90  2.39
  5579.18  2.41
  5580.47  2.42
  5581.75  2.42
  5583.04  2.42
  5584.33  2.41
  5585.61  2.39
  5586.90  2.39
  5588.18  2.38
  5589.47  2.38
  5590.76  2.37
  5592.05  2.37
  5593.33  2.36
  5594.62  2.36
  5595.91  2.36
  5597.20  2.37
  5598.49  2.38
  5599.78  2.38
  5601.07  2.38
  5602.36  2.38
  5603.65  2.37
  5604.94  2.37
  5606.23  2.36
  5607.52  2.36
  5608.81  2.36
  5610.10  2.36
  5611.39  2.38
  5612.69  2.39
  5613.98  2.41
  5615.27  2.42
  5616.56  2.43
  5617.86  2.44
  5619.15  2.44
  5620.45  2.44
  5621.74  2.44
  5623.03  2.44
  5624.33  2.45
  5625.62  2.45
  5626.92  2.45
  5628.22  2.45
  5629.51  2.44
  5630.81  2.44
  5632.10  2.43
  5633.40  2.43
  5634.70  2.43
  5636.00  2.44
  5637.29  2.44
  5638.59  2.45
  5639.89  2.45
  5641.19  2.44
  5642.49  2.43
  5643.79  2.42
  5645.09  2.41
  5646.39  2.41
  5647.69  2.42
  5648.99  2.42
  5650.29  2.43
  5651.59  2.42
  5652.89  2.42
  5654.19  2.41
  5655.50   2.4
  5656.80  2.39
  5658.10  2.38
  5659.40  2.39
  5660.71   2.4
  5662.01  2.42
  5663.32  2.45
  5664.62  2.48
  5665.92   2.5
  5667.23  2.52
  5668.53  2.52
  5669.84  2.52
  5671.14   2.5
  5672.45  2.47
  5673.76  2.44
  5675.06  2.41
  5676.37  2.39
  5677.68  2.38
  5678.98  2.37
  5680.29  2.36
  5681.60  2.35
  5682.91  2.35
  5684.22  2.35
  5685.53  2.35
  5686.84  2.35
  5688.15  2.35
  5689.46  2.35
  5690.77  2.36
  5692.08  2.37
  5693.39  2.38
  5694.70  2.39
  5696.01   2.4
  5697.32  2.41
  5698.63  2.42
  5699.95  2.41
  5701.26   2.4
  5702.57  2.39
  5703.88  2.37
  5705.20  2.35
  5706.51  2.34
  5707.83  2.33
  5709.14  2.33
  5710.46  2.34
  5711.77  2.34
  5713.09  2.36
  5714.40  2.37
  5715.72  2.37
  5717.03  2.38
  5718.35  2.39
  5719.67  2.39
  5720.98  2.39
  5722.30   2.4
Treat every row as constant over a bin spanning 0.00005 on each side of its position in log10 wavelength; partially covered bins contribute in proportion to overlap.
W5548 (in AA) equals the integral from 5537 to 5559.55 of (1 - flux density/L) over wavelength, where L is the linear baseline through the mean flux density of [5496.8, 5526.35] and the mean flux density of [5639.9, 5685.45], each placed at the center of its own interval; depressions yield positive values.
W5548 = 3.0 AA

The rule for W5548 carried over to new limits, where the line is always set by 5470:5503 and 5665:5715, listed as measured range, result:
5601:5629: 1.3 AA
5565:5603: 3.5 AA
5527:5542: 1.7 AA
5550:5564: 3.0 AA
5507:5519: 0.5 AA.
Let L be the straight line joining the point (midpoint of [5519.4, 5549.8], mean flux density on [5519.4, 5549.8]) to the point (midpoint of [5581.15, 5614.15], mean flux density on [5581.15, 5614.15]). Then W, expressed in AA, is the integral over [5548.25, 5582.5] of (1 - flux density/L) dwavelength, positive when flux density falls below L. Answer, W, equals 2.7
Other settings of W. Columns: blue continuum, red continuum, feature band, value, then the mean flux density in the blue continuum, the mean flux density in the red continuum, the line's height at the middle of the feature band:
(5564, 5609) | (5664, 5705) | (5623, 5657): -0.8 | 2.34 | 2.41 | 2.38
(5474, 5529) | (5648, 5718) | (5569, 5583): 1.1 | 2.67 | 2.4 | 2.56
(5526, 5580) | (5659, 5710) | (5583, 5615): -0.9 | 2.26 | 2.4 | 2.31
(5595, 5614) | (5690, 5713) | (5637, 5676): -1.1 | 2.37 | 2.37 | 2.37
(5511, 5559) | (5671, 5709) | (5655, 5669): -0.4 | 2.37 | 2.38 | 2.38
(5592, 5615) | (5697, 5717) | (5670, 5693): -0.1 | 2.37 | 2.37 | 2.37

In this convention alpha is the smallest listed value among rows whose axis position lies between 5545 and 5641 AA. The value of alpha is 1.97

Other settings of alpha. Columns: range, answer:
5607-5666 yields 2.36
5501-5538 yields 2.29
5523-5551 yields 2.27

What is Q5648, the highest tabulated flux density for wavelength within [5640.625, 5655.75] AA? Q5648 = 2.44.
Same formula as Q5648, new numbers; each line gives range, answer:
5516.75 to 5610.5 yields 2.54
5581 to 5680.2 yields 2.52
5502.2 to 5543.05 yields 2.66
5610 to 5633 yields 2.45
